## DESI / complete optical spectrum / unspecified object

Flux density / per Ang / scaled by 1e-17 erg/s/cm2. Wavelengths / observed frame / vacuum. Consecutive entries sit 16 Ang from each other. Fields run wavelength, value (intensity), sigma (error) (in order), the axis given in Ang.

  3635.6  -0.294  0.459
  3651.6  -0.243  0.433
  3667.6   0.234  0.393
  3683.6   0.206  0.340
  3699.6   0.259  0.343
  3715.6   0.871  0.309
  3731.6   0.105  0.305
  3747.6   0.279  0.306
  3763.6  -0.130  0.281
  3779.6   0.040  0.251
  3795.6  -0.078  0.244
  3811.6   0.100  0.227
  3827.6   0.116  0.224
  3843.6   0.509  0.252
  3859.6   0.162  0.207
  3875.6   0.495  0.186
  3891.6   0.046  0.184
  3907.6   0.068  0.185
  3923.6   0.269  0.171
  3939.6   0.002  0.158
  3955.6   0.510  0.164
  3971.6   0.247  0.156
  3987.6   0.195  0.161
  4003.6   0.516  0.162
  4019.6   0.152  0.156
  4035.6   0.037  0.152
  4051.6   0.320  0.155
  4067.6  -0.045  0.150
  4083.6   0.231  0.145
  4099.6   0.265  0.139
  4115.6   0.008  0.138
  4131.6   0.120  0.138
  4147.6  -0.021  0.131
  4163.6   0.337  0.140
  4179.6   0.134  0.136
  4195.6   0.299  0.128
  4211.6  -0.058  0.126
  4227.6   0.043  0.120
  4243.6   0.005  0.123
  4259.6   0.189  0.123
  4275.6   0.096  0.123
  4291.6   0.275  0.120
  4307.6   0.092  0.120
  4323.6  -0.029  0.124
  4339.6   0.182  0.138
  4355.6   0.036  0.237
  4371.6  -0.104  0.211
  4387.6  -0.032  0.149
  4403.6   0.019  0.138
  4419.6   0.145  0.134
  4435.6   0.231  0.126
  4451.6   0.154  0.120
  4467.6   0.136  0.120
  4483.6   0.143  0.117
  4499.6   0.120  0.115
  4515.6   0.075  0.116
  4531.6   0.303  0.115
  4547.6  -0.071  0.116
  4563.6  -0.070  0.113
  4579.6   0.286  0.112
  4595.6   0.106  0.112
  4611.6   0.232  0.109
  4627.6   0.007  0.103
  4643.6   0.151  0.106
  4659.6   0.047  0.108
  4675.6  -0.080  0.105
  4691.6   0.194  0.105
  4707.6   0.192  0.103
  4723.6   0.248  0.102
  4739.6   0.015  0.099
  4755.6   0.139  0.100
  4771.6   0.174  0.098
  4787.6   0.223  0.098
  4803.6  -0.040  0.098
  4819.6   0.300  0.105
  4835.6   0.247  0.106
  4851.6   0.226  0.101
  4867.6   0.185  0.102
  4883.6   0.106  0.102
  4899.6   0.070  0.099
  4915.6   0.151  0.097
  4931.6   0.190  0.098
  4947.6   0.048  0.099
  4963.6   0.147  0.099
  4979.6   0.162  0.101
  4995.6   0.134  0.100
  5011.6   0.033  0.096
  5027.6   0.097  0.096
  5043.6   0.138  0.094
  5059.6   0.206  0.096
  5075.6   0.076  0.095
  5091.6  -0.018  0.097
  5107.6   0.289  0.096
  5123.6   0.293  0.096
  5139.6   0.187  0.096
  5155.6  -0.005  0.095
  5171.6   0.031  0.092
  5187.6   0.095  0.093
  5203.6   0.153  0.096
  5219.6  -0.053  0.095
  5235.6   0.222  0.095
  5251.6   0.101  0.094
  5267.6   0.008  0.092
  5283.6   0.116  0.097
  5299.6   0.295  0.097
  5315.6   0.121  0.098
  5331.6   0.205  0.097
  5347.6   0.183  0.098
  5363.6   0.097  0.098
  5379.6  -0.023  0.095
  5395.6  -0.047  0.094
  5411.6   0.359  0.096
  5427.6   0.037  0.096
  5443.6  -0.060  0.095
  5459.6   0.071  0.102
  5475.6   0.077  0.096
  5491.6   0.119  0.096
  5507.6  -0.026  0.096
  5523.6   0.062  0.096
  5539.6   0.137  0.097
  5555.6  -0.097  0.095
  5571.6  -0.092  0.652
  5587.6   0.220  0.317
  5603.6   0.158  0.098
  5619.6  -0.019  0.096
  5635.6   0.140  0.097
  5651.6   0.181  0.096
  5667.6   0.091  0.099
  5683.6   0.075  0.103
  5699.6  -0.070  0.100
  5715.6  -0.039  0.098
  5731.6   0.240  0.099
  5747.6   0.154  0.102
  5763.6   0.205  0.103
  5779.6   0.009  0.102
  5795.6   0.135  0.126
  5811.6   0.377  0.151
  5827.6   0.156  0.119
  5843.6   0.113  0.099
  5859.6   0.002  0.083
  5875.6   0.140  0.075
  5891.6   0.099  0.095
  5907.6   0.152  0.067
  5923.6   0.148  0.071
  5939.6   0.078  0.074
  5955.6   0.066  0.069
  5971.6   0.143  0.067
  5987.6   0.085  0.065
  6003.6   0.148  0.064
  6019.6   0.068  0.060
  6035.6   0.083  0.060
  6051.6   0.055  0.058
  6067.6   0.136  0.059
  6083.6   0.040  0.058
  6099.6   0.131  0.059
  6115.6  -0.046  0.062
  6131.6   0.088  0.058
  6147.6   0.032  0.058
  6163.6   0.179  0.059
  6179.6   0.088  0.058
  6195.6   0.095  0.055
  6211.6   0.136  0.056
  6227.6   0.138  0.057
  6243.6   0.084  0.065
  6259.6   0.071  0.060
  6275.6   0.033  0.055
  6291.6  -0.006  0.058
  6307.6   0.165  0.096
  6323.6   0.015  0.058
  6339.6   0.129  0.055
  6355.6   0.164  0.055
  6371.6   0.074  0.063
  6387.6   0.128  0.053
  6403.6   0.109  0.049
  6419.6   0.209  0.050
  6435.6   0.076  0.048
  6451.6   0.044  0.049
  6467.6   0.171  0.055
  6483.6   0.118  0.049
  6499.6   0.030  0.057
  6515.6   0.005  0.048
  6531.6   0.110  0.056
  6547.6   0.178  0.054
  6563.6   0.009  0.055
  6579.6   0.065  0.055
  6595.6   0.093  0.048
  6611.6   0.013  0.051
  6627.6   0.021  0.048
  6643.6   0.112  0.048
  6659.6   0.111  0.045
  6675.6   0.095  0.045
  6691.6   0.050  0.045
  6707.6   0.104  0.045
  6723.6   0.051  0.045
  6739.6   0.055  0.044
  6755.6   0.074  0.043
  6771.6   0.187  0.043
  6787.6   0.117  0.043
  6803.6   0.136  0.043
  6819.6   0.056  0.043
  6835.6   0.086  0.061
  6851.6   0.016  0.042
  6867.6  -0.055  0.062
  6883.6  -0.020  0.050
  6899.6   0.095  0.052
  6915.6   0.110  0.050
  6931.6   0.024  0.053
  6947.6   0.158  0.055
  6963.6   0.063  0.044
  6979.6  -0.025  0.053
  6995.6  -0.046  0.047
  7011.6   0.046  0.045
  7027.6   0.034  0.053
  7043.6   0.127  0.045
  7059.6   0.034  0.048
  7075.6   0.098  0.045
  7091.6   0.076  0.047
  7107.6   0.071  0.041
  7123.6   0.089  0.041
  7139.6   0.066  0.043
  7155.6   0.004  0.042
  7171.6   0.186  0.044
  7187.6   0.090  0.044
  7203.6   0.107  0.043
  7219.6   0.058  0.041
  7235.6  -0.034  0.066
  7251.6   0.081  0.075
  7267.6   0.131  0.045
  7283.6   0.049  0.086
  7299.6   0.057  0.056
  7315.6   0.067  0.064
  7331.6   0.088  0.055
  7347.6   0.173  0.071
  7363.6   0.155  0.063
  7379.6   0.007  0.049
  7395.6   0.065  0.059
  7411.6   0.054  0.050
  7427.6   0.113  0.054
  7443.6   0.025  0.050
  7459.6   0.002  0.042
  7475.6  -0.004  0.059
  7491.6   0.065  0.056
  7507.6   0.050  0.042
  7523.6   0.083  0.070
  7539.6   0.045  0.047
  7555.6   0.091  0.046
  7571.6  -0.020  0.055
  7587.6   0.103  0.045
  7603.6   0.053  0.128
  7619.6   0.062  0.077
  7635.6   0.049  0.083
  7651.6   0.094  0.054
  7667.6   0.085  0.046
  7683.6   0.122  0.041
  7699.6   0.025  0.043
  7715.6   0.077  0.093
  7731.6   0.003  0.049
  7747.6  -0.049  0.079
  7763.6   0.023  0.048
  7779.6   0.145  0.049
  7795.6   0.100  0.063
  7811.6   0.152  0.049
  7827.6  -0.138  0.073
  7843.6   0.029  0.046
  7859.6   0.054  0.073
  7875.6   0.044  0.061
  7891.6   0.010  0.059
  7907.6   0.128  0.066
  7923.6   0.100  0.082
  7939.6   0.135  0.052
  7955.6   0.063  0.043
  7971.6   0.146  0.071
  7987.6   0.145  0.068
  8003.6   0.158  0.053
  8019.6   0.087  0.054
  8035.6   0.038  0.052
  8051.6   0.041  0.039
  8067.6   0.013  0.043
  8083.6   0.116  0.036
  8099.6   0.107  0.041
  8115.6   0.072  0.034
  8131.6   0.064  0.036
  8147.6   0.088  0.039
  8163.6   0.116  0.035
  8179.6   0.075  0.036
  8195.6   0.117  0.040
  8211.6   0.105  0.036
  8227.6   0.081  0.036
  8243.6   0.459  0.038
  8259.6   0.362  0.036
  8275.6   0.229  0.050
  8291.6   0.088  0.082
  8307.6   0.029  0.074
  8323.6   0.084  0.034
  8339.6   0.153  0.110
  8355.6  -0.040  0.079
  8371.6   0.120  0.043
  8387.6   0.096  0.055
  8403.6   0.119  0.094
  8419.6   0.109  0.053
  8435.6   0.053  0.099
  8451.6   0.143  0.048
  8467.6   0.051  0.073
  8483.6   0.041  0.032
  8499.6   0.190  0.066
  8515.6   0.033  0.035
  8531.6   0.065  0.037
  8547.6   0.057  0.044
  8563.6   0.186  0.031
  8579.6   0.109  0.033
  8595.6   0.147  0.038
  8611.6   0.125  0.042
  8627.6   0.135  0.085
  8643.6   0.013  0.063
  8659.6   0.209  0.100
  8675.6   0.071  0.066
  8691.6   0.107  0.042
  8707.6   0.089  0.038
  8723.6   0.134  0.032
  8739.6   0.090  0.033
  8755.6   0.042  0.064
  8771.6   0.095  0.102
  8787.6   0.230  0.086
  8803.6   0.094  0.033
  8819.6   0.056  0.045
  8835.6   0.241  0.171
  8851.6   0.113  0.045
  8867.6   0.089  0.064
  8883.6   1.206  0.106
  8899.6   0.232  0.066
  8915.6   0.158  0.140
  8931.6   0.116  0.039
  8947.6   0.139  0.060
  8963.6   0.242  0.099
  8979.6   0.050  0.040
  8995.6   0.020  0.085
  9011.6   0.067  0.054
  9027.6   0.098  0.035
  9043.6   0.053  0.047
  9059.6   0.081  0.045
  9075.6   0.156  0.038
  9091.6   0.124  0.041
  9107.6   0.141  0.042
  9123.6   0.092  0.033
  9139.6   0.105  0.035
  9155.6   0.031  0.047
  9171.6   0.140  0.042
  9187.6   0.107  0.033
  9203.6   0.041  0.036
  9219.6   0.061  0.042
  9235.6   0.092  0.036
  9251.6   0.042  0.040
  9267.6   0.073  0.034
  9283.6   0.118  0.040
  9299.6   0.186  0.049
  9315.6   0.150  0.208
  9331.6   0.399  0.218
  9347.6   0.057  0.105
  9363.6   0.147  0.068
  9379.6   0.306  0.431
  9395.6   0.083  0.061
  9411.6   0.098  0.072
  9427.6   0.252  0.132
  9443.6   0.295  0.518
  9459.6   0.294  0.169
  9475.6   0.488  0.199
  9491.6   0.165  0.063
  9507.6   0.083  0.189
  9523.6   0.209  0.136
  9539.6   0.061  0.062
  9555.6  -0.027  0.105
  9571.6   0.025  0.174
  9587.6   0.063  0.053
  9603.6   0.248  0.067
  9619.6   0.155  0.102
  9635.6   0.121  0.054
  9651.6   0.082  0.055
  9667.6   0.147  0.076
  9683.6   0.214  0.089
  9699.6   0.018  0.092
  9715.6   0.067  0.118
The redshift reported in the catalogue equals 1.213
